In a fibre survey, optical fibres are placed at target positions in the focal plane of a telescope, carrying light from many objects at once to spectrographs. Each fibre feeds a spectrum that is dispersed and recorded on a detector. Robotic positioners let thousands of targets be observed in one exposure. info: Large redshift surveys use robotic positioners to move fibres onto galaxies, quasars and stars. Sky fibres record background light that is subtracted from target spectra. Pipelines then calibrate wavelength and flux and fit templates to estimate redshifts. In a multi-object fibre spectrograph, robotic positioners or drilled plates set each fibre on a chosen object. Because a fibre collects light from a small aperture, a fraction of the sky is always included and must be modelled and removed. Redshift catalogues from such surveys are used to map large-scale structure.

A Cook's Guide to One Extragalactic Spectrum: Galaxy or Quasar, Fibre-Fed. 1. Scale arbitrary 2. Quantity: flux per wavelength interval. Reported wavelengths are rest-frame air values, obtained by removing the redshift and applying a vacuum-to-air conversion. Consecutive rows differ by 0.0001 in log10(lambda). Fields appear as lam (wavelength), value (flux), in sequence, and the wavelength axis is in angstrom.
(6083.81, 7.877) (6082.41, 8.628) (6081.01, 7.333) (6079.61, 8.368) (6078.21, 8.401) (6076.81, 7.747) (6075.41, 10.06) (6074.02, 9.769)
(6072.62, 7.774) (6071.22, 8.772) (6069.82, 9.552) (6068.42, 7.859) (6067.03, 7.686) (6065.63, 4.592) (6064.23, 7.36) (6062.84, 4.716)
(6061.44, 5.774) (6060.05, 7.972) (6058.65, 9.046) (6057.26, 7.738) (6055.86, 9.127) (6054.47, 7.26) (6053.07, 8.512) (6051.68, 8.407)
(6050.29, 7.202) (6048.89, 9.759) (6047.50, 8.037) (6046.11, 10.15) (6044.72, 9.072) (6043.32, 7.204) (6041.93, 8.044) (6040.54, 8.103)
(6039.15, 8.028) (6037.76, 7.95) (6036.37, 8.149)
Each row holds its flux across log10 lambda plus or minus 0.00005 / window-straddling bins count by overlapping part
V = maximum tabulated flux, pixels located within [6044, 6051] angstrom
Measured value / 10.15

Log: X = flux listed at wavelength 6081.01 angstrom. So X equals 7.333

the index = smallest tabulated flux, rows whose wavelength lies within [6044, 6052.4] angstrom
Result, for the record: 7.202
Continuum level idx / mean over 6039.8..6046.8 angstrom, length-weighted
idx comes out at 8.51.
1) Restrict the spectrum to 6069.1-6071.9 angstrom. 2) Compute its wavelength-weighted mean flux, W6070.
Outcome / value 9.14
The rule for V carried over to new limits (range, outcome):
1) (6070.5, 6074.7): 9.769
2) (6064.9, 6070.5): 9.552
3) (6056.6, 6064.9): 9.046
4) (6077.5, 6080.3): 8.401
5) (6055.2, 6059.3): 9.127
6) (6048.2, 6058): 9.759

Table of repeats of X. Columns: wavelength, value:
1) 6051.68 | 8.407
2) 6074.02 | 9.769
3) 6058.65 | 9.046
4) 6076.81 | 7.747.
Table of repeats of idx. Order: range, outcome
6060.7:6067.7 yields 6.03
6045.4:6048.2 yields 9.12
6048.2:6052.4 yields 8.45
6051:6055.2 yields 8.07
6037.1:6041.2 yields 8.03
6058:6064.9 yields 6.96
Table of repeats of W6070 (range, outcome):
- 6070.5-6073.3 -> 8.27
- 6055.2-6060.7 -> 8.46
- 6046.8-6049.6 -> 8.89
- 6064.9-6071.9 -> 7.68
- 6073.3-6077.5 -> 9.2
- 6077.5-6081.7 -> 8.03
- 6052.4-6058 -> 8.16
